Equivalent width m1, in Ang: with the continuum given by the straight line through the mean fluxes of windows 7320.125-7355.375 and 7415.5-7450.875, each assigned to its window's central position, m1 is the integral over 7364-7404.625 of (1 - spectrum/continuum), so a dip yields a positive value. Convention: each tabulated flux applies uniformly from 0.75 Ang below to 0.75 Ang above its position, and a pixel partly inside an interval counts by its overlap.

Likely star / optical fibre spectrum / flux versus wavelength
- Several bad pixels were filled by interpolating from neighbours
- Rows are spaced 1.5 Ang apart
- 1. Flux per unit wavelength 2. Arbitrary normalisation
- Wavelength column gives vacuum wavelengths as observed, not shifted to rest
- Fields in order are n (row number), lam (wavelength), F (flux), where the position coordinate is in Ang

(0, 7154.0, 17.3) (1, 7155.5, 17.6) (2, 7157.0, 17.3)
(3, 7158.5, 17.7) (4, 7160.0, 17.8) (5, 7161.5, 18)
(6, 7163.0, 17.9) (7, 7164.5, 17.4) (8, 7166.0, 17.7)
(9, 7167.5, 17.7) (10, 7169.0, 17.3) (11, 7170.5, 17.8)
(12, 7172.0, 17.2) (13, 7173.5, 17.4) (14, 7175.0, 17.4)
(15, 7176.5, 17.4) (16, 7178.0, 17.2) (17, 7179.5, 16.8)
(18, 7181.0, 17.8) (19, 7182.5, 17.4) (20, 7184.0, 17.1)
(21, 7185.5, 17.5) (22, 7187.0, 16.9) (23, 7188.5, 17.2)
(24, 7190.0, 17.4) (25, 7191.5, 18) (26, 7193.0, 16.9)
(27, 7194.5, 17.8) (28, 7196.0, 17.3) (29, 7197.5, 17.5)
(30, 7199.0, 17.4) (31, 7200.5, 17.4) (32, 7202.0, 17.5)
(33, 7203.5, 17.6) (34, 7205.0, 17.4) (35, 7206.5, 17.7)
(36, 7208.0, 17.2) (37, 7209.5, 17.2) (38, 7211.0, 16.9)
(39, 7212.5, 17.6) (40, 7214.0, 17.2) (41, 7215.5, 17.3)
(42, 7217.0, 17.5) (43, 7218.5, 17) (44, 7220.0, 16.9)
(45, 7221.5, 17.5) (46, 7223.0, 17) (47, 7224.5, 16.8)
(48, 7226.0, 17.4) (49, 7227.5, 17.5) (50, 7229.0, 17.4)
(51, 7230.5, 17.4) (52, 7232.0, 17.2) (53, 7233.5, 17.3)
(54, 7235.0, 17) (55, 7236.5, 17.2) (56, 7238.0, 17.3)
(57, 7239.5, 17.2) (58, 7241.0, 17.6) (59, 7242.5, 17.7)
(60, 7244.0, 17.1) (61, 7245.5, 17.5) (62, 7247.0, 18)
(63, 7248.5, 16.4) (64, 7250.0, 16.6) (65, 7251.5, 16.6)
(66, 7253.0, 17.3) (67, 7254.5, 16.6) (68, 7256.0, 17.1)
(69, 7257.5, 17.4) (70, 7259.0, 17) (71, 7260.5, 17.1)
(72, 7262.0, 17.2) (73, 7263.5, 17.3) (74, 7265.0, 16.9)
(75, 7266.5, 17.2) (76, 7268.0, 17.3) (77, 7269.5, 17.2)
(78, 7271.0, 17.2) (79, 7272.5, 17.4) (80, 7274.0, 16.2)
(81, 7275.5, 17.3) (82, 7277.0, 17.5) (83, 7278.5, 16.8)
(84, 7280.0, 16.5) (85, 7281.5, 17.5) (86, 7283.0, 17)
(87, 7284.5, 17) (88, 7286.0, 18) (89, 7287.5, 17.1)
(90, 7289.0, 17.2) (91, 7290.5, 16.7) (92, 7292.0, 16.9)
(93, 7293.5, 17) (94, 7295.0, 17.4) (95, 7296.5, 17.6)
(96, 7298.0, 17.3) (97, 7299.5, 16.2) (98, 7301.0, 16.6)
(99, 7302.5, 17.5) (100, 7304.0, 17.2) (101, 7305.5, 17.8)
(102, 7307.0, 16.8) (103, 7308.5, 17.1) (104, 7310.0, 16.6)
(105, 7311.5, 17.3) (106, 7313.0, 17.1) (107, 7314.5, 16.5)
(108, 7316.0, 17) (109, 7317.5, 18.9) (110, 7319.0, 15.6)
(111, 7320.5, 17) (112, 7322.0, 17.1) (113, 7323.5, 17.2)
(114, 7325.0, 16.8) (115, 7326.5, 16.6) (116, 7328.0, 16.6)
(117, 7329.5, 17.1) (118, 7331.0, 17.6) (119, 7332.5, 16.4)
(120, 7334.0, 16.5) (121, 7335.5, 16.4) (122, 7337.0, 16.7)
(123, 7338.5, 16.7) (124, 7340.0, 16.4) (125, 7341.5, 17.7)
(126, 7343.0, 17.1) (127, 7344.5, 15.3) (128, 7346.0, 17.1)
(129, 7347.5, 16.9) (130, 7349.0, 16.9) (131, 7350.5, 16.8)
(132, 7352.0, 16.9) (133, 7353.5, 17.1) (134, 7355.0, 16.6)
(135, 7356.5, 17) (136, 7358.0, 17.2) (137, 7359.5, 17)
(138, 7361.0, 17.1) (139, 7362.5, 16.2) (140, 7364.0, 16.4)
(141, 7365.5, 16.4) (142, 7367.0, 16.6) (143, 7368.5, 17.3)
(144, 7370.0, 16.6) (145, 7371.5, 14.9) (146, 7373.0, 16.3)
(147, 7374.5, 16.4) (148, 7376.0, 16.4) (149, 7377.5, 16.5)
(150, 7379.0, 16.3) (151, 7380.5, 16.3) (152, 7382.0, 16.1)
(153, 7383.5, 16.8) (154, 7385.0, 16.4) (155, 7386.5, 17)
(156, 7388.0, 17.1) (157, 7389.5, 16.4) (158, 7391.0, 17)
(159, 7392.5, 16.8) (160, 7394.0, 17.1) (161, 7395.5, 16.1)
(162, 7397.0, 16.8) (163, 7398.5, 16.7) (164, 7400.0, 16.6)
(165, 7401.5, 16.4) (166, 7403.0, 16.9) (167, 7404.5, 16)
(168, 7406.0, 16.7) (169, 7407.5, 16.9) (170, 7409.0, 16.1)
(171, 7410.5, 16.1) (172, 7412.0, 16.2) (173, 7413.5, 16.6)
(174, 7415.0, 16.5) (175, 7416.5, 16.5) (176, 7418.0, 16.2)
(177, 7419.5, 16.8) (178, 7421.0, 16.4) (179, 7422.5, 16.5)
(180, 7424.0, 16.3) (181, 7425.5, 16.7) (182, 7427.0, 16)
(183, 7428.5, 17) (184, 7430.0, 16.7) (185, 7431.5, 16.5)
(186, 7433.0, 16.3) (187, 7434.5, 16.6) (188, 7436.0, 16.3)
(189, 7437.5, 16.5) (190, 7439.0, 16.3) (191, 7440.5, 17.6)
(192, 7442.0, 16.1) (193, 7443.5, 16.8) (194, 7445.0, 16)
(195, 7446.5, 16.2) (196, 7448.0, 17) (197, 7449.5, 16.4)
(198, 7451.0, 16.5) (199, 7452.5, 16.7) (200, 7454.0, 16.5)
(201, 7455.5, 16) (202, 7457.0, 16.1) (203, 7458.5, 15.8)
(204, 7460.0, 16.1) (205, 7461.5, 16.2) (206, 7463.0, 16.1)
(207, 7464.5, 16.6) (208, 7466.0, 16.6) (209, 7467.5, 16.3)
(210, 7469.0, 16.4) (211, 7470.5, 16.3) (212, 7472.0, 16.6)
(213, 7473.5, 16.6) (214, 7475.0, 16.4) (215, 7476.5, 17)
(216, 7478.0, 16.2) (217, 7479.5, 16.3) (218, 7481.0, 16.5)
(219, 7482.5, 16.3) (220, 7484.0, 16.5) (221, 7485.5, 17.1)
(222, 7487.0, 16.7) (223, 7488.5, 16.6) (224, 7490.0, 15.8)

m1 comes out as 0.3 Ang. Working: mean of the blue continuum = 16.8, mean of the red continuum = 16.5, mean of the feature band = 16.5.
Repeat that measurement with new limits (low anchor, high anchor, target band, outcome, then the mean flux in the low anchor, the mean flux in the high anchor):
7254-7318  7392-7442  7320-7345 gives 0.18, 17.1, 16.5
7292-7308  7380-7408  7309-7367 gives 0.33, 17.1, 16.6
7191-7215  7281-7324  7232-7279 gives 0.27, 17.4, 17.1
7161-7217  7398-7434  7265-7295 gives -0.12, 17.4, 16.5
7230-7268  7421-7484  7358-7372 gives 0.16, 17.2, 16.4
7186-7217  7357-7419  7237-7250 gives -0.09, 17.4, 16.5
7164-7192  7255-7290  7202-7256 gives 0.08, 17.4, 17.1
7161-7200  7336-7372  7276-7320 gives -0.38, 17.4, 16.7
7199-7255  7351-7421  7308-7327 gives -0.14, 17.2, 16.6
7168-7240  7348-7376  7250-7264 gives 0.05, 17.3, 16.6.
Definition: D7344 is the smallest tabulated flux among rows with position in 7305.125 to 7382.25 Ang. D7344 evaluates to 14.9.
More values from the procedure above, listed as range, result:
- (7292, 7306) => 16.2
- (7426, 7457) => 16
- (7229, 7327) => 15.6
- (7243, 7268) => 16.4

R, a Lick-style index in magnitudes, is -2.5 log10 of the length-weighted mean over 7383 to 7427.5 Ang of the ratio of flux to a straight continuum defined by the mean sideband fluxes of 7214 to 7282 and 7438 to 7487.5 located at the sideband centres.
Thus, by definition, 0.006 mag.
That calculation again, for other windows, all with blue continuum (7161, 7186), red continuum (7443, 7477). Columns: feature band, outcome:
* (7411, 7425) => 0.007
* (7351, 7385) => 0.011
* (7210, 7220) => 0.005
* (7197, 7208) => -0.008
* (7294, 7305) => -0.009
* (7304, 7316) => -0.005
